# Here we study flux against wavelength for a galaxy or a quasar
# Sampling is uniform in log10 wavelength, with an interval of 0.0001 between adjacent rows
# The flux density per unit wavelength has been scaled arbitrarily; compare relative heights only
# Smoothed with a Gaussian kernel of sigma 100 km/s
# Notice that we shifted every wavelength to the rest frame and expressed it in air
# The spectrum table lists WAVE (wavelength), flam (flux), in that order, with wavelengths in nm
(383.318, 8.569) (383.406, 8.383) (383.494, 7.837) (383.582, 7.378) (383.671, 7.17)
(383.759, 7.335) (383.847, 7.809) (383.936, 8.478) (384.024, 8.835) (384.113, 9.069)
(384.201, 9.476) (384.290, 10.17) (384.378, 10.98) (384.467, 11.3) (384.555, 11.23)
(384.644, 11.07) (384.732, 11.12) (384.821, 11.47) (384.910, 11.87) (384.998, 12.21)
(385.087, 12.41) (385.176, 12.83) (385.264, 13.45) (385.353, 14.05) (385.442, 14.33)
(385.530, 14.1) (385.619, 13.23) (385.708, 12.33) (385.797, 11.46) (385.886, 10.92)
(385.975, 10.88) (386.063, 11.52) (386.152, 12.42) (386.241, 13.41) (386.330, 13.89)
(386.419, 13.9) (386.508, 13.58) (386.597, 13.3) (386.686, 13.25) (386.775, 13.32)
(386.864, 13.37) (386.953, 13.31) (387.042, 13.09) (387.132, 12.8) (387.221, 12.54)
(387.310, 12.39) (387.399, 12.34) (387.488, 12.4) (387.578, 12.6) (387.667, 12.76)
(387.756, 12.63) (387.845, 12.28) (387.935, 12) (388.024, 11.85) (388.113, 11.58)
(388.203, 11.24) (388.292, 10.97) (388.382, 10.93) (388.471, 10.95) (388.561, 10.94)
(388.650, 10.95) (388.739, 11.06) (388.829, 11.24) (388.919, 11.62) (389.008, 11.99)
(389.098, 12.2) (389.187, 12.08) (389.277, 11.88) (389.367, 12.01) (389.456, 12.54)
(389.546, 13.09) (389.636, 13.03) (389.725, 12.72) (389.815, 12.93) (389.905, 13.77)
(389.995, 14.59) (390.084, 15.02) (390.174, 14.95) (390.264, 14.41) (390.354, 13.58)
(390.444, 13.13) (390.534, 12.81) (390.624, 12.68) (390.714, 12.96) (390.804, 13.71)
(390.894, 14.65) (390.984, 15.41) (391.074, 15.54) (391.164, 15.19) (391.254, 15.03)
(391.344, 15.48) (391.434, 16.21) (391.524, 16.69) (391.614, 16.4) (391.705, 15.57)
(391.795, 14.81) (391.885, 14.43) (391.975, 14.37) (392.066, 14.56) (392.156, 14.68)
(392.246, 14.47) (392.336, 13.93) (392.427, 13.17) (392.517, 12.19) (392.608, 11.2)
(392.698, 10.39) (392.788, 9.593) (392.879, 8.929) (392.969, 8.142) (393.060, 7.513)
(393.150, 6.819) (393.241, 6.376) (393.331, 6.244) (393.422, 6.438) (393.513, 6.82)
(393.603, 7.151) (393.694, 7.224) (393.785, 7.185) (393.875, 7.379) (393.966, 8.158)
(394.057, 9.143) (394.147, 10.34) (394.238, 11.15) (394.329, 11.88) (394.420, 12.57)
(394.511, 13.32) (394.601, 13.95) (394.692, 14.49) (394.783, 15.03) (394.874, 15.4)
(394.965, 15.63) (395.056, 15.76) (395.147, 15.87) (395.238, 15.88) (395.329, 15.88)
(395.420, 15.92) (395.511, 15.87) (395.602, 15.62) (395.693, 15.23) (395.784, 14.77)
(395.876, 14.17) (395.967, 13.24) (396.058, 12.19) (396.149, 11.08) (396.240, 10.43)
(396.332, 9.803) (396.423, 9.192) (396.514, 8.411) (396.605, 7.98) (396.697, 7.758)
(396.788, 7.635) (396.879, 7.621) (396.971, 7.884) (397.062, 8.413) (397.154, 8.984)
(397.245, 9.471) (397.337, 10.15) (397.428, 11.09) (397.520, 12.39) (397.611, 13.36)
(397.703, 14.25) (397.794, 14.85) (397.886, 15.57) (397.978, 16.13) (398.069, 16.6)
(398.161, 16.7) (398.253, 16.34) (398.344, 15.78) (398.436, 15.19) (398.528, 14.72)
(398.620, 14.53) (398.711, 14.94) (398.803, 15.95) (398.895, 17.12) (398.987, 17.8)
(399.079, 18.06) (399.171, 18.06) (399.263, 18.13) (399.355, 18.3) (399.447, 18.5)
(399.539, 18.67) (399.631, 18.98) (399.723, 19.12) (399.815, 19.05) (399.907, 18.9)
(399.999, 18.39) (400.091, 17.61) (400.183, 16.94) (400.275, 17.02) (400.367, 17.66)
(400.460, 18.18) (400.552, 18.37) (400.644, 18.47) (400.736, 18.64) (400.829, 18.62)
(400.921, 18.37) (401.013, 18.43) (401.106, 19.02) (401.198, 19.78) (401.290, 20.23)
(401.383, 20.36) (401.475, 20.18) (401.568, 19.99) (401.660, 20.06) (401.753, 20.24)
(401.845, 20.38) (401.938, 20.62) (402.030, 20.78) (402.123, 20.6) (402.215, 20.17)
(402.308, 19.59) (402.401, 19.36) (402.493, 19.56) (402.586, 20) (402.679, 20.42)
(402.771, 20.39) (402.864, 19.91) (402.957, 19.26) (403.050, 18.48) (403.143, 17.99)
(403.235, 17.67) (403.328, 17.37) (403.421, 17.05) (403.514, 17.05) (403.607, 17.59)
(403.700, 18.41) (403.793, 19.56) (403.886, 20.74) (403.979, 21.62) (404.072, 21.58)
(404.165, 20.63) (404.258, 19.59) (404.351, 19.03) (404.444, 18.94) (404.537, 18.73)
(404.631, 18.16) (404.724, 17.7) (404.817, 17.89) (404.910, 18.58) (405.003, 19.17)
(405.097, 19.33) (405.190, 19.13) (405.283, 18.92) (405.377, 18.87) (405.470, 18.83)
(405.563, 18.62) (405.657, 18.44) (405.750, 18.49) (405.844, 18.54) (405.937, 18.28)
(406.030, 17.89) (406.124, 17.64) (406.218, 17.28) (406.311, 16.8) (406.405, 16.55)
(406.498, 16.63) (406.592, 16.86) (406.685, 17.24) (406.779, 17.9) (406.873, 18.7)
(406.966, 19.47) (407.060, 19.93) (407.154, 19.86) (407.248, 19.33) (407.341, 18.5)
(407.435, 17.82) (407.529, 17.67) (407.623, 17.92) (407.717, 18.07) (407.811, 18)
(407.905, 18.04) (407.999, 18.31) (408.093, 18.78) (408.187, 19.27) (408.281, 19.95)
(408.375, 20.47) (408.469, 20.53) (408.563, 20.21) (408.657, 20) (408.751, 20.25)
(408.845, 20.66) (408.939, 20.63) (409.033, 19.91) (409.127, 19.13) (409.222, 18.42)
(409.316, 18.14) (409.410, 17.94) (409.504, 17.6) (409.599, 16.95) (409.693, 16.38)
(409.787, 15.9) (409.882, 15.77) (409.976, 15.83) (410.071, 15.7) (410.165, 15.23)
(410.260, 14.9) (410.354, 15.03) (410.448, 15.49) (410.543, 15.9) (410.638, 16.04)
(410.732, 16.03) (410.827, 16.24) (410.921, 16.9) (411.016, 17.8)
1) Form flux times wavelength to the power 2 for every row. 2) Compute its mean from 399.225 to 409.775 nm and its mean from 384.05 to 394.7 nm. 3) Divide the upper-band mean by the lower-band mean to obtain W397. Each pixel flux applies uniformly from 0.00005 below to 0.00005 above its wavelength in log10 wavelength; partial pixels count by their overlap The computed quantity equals 1.67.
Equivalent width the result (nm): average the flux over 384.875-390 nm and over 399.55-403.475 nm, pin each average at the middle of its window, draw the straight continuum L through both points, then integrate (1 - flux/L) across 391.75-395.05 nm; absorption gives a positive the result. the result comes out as 0.91 nm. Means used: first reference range 12.5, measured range 11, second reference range 19.1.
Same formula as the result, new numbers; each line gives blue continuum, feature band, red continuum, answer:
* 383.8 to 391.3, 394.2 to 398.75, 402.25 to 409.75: 0.72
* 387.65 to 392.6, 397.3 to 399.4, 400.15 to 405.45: 0.20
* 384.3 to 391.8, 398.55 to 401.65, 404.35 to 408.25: -0.33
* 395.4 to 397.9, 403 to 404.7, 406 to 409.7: -0.30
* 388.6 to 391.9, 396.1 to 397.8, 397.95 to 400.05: 0.67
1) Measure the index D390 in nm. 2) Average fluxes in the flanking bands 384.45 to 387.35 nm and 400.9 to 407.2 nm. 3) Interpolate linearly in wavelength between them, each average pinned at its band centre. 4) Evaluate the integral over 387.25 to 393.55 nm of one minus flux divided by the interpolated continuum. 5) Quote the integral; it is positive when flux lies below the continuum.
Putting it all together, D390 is 0.77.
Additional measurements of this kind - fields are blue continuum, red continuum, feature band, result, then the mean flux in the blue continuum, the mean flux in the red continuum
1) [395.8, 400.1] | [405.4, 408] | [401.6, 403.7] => -0.40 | 14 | 18.1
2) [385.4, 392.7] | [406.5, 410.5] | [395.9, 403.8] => -0.18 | 13.1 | 18.1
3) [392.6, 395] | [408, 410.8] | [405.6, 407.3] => -0.19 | 9.9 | 17.8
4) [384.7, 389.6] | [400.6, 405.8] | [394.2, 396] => 0.13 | 12.3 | 19.2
